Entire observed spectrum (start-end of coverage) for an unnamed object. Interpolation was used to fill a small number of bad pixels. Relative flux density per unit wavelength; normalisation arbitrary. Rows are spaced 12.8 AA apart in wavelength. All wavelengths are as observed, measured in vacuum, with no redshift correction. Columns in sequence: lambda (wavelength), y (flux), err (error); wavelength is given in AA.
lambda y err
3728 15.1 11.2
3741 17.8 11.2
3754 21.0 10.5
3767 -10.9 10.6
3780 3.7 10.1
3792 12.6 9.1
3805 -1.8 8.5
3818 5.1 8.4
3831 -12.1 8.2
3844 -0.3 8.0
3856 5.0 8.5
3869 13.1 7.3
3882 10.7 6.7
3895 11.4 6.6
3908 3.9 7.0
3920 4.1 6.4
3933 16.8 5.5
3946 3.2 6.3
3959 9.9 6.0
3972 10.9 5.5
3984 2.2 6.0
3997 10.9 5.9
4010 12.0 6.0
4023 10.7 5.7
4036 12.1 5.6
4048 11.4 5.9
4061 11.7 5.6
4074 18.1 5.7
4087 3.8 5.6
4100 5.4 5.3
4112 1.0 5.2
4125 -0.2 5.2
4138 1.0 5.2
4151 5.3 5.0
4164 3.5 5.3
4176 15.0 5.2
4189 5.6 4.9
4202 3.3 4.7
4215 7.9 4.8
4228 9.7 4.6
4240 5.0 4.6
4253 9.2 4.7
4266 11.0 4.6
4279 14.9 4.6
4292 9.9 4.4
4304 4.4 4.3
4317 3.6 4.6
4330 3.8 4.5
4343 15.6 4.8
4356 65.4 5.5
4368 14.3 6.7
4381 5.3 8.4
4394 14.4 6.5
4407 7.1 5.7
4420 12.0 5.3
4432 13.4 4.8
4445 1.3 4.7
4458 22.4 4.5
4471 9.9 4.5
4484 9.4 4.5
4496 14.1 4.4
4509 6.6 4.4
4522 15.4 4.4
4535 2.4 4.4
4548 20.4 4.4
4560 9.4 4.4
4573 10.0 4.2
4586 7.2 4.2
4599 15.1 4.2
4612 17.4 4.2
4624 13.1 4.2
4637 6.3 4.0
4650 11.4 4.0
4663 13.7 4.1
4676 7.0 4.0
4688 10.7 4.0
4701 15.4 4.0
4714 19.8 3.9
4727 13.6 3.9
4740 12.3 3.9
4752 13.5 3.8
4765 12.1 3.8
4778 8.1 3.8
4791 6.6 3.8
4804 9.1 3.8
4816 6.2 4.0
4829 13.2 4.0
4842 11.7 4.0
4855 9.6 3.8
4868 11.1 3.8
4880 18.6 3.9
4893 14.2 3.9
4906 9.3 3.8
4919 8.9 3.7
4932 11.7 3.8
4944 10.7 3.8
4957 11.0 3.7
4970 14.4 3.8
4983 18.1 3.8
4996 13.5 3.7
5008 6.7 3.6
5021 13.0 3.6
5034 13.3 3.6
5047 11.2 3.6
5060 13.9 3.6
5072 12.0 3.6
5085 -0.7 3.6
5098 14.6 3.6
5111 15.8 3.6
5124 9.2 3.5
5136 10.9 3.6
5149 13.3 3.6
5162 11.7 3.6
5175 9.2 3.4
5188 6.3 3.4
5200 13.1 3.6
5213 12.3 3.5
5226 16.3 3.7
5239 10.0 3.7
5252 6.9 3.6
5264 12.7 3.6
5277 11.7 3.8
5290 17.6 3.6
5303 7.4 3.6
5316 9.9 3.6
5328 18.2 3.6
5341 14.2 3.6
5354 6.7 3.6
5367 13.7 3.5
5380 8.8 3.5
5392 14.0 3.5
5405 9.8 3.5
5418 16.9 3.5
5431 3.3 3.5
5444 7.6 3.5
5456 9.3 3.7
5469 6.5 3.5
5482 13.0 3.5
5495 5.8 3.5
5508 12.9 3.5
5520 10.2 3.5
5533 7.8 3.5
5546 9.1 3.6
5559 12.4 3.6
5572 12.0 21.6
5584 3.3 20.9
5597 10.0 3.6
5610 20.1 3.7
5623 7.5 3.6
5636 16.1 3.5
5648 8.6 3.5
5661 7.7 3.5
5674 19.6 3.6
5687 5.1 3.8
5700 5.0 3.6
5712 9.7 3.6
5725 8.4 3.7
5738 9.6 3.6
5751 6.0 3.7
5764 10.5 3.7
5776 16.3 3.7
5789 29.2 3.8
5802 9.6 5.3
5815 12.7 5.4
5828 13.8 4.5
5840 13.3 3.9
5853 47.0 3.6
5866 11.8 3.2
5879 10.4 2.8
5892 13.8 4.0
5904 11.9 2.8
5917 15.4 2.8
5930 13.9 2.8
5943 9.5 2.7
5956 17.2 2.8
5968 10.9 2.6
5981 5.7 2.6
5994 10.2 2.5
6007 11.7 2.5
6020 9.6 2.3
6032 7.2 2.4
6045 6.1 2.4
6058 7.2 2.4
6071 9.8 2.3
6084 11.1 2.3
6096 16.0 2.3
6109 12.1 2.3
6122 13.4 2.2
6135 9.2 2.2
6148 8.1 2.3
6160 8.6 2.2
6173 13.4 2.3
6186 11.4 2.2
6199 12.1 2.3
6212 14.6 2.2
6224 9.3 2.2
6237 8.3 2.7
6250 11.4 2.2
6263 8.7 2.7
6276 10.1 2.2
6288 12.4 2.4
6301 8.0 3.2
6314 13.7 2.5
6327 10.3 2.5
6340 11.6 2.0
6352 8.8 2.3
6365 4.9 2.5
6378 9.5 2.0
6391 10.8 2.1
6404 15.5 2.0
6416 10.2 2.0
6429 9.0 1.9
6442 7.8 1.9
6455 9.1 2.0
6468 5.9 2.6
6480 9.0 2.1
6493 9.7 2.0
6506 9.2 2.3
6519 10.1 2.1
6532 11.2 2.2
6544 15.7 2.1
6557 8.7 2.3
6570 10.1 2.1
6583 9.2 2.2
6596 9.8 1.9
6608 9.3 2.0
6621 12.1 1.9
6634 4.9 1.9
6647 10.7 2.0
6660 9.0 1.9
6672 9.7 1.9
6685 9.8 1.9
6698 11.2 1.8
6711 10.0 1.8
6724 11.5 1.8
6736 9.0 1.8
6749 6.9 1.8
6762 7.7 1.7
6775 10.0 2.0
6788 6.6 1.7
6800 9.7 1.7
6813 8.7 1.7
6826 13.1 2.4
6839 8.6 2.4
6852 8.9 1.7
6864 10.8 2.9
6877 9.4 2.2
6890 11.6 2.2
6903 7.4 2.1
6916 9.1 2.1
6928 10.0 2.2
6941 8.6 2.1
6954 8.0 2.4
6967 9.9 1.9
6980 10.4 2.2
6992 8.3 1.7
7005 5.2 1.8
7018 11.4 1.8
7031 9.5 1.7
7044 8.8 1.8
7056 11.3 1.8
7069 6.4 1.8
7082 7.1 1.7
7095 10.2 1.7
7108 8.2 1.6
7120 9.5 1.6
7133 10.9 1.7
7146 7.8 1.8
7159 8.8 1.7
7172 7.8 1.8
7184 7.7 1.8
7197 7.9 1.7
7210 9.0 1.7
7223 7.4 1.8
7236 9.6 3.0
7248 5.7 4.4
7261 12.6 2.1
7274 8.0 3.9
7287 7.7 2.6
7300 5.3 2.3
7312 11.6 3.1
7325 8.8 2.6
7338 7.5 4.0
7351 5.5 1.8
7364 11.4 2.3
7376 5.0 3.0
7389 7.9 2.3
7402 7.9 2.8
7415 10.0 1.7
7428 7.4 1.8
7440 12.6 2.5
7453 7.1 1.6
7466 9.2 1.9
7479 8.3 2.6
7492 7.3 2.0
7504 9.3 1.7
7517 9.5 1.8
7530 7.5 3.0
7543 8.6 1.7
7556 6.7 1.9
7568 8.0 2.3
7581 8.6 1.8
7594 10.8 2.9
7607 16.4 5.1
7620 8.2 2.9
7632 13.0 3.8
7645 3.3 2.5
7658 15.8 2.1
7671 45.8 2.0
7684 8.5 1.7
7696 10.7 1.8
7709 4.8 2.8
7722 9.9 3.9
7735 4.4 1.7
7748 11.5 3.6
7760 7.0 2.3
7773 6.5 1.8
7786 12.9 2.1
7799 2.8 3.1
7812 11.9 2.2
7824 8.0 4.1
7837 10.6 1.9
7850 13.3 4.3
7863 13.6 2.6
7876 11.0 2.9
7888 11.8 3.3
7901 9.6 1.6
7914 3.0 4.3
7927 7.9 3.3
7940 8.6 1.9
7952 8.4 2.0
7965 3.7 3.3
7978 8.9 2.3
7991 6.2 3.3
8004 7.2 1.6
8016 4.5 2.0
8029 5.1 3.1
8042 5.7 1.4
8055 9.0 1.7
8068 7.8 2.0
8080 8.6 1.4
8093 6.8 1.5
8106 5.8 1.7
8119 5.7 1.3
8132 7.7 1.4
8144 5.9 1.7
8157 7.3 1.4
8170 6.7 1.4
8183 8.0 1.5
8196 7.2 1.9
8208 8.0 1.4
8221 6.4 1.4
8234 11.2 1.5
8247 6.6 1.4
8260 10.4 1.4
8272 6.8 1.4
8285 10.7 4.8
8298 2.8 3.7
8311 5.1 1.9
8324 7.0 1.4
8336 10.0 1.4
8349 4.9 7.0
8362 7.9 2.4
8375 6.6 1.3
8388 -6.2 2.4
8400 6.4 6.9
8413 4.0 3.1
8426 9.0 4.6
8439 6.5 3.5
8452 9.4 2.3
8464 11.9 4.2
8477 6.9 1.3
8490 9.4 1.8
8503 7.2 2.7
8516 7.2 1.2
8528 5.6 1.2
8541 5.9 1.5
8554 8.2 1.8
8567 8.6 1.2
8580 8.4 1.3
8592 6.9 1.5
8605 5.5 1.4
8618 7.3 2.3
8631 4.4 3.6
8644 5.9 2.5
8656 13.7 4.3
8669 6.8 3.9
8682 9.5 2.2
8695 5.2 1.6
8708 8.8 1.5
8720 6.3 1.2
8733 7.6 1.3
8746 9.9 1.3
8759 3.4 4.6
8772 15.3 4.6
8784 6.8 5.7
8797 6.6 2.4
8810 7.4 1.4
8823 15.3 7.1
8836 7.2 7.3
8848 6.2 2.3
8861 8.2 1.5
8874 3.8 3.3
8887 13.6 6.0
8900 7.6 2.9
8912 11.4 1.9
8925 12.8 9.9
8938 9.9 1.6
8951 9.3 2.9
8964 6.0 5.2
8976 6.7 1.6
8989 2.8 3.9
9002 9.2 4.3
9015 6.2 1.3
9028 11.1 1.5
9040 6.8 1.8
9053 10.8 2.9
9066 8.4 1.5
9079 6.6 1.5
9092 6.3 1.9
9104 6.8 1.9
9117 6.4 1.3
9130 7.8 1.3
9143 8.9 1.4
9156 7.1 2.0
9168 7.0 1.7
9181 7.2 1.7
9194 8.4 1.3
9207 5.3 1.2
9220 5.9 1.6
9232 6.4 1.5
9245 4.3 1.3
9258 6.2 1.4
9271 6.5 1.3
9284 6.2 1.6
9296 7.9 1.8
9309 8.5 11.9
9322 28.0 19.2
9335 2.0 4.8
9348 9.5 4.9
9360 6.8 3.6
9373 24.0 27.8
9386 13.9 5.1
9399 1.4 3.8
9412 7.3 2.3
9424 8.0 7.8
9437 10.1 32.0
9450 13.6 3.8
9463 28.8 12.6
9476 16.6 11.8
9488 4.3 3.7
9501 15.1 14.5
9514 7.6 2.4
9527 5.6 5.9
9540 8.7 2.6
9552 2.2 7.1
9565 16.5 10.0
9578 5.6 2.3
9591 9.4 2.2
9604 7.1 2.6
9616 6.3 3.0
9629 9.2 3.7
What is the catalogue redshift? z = 0.17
